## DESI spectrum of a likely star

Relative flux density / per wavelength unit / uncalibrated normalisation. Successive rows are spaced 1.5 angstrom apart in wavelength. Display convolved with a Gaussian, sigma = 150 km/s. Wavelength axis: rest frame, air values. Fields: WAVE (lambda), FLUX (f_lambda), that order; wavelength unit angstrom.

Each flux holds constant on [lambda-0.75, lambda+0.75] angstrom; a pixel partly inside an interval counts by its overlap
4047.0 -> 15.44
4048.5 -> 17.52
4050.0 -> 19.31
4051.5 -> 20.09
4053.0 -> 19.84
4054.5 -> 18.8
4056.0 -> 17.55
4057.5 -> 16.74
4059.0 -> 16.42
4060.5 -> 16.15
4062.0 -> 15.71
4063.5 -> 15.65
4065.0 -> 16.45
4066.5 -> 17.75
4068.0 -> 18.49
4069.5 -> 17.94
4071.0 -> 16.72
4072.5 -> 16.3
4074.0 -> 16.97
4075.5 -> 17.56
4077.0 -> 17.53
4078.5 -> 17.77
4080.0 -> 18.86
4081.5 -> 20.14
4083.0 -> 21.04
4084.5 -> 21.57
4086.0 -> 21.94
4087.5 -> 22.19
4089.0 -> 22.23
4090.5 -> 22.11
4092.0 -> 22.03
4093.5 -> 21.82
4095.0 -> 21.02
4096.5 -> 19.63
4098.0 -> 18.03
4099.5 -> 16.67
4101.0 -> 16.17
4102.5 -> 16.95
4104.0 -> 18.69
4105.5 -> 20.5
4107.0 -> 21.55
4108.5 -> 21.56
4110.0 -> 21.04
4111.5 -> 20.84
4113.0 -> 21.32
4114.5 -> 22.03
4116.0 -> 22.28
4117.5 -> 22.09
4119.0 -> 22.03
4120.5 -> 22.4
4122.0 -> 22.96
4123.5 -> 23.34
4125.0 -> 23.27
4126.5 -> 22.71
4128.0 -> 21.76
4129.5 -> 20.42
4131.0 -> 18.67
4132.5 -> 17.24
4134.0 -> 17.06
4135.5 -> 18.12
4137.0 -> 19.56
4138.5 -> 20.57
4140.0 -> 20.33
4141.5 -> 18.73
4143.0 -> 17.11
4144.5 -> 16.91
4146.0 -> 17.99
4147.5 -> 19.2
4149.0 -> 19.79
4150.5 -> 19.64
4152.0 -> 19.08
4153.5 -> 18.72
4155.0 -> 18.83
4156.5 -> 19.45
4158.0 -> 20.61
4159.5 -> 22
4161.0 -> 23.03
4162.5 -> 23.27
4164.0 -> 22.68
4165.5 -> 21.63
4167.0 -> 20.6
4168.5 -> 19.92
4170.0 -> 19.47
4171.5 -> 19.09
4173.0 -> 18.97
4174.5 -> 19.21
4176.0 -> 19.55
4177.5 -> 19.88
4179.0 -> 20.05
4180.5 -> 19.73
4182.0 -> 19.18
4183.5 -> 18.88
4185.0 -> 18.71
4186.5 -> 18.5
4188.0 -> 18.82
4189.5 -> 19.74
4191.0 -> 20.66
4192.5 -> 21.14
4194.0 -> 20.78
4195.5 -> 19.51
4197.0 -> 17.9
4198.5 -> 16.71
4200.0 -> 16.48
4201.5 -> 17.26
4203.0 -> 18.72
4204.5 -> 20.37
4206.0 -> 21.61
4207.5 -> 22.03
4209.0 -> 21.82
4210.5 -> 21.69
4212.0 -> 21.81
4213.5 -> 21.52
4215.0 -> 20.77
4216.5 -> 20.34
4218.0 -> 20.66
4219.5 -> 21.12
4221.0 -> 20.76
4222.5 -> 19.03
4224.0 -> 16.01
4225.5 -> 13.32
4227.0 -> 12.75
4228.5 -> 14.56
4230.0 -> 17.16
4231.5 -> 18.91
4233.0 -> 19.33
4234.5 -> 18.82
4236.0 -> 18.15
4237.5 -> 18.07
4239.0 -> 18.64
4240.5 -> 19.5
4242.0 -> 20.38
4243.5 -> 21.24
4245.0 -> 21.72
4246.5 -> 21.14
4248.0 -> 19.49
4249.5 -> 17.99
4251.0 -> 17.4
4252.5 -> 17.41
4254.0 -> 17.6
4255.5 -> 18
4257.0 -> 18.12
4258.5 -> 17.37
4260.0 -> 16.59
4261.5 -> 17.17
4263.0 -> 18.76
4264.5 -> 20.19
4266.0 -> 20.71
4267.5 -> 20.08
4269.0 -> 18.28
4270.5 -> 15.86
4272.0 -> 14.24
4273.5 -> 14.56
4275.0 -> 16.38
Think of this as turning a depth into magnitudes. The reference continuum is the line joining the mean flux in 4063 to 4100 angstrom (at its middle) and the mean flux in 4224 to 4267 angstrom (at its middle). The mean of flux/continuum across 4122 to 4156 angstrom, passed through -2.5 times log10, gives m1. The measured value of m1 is -0.04 mag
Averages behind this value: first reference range 19.2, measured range 19.6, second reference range 18.2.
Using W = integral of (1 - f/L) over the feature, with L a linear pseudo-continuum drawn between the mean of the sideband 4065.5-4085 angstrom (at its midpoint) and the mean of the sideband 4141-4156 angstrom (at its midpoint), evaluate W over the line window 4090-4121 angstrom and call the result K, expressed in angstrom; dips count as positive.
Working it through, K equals -3.5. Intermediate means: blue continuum 18.3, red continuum 18.6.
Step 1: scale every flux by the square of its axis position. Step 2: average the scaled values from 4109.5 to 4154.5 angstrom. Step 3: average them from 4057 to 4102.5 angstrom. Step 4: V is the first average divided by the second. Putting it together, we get 1.11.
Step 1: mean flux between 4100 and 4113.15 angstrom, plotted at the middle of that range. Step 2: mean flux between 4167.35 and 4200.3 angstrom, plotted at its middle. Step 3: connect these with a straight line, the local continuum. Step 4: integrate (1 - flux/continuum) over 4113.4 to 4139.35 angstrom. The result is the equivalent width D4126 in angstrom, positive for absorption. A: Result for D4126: -1.81 angstrom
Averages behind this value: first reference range 19.7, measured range 21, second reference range 19.3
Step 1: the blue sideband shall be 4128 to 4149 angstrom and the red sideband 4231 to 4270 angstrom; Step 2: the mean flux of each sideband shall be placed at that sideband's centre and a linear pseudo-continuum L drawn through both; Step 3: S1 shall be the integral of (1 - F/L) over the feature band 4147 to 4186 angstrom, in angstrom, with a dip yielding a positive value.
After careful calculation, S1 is -2.6 angstrom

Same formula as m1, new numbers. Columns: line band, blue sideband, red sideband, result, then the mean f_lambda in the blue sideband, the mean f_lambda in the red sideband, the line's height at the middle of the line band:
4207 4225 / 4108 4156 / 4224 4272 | -0.100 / 20.2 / 18.1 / 18.7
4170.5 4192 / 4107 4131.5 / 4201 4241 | 0.042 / 21.8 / 19.1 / 20.1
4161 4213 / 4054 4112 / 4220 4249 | -0.079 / 18.9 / 18.4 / 18.5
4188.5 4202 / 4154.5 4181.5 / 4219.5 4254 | 0.038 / 20.4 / 18.3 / 19.6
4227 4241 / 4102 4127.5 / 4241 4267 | 0.086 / 21.6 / 18.9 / 19.3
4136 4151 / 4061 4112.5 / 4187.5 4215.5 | 0.034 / 19.2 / 20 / 19.6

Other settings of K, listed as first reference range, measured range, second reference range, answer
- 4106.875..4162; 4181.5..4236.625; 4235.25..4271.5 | 0.8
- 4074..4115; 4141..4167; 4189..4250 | -0.4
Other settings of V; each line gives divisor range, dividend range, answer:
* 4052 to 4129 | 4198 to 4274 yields 1.02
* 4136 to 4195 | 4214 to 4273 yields 0.96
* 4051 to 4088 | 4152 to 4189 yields 1.15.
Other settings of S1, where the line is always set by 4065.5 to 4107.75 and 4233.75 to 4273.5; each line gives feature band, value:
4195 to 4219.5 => -1.7 angstrom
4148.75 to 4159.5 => -0.4 angstrom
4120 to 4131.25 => -1.8 angstrom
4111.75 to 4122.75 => -1.7 angstrom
